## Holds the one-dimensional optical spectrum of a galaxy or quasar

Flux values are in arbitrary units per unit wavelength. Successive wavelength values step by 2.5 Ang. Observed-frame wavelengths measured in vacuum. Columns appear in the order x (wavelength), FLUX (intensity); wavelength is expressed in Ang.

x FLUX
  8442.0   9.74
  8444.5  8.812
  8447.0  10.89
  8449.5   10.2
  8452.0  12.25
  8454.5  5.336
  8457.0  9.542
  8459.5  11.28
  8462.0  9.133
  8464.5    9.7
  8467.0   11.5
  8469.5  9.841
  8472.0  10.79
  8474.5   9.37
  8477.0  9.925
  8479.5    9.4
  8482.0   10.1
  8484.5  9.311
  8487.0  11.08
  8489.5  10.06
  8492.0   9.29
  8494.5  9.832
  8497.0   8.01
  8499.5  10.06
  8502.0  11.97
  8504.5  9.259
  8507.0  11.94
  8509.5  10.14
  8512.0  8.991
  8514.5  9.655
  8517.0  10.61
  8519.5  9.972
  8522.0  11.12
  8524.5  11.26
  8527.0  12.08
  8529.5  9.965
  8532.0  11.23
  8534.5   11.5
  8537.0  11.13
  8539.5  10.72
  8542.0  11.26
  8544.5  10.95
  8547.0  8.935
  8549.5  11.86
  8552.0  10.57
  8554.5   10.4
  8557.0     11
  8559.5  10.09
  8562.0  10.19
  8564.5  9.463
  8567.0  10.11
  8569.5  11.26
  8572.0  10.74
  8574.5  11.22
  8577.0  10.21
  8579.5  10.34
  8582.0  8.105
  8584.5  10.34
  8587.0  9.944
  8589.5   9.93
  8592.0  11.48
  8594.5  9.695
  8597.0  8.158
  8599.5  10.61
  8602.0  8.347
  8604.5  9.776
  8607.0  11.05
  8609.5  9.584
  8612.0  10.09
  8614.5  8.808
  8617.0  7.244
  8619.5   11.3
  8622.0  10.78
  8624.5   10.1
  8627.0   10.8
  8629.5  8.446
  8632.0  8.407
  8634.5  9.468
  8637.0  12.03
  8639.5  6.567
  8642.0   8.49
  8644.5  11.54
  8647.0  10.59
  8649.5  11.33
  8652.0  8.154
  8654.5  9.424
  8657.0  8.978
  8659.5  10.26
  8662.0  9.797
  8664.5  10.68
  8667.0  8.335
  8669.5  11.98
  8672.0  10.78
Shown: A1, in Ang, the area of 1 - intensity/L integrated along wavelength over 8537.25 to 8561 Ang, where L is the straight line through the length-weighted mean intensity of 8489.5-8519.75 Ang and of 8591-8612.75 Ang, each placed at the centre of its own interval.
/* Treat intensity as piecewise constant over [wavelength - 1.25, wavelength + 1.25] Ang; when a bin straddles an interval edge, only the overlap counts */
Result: -1.8 Ang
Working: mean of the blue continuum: 9.98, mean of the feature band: 10.7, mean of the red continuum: 9.84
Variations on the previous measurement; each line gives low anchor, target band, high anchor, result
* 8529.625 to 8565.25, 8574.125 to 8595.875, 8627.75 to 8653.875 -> 0.25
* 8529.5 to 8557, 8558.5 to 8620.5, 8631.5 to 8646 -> 1.59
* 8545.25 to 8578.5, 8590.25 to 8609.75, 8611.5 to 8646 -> 0.21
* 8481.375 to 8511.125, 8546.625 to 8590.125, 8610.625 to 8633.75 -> -2.30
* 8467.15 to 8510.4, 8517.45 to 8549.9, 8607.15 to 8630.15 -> -3.02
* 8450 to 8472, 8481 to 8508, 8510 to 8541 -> 0.62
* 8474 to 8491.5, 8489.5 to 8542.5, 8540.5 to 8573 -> -1.43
